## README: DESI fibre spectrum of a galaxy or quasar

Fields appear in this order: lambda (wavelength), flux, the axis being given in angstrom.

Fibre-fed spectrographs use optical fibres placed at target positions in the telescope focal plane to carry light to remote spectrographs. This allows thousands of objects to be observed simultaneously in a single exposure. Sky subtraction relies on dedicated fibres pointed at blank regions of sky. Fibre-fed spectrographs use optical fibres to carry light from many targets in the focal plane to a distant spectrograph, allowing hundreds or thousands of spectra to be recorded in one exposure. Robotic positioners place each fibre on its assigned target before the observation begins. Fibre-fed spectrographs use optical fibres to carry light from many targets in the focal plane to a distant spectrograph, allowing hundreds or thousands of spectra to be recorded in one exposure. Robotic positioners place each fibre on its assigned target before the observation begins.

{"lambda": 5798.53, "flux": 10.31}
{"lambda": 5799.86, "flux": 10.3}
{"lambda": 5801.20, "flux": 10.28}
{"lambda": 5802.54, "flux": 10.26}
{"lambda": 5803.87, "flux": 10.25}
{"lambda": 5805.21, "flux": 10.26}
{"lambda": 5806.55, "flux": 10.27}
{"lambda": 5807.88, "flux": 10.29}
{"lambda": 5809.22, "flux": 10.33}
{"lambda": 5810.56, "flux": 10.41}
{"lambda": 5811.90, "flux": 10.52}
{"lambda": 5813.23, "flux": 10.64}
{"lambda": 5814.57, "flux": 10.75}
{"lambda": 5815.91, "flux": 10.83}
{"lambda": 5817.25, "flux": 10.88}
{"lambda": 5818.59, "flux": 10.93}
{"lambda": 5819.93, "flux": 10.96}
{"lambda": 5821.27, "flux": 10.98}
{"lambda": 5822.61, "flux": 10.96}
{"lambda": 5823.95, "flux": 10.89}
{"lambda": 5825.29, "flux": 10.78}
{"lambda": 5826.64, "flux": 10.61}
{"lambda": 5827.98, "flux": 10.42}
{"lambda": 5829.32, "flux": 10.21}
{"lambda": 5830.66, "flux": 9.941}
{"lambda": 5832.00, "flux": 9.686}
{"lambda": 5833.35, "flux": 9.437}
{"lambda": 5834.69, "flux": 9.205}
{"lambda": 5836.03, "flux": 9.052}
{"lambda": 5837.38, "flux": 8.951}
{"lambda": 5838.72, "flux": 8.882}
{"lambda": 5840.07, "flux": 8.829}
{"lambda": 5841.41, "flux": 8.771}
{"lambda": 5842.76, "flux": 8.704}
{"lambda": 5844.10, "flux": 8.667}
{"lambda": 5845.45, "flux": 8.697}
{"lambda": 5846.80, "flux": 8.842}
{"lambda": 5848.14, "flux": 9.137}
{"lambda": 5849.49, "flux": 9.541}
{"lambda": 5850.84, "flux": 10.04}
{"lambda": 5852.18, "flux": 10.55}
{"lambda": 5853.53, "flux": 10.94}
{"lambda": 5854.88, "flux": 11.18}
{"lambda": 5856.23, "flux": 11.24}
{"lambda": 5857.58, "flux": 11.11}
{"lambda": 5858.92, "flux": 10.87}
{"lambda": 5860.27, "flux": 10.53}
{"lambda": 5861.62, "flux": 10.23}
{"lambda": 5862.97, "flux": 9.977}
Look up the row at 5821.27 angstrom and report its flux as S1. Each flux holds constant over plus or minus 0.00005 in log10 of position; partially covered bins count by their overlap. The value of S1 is 10.98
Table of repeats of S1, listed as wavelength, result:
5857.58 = 11.11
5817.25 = 10.88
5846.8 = 8.842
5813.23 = 10.64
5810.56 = 10.41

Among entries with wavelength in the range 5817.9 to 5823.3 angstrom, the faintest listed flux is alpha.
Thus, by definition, 10.93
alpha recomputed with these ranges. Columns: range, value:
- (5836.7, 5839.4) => 8.882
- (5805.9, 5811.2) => 10.27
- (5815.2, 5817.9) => 10.83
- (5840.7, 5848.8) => 8.667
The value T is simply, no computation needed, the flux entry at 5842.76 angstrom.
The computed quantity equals 8.704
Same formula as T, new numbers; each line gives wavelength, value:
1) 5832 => 9.686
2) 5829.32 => 10.21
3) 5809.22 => 10.33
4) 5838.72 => 8.882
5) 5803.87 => 10.25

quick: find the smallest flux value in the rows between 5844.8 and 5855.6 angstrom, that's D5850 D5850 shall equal 8.697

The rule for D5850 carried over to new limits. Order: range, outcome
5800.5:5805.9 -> 10.25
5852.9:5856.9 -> 10.94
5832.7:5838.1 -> 8.951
